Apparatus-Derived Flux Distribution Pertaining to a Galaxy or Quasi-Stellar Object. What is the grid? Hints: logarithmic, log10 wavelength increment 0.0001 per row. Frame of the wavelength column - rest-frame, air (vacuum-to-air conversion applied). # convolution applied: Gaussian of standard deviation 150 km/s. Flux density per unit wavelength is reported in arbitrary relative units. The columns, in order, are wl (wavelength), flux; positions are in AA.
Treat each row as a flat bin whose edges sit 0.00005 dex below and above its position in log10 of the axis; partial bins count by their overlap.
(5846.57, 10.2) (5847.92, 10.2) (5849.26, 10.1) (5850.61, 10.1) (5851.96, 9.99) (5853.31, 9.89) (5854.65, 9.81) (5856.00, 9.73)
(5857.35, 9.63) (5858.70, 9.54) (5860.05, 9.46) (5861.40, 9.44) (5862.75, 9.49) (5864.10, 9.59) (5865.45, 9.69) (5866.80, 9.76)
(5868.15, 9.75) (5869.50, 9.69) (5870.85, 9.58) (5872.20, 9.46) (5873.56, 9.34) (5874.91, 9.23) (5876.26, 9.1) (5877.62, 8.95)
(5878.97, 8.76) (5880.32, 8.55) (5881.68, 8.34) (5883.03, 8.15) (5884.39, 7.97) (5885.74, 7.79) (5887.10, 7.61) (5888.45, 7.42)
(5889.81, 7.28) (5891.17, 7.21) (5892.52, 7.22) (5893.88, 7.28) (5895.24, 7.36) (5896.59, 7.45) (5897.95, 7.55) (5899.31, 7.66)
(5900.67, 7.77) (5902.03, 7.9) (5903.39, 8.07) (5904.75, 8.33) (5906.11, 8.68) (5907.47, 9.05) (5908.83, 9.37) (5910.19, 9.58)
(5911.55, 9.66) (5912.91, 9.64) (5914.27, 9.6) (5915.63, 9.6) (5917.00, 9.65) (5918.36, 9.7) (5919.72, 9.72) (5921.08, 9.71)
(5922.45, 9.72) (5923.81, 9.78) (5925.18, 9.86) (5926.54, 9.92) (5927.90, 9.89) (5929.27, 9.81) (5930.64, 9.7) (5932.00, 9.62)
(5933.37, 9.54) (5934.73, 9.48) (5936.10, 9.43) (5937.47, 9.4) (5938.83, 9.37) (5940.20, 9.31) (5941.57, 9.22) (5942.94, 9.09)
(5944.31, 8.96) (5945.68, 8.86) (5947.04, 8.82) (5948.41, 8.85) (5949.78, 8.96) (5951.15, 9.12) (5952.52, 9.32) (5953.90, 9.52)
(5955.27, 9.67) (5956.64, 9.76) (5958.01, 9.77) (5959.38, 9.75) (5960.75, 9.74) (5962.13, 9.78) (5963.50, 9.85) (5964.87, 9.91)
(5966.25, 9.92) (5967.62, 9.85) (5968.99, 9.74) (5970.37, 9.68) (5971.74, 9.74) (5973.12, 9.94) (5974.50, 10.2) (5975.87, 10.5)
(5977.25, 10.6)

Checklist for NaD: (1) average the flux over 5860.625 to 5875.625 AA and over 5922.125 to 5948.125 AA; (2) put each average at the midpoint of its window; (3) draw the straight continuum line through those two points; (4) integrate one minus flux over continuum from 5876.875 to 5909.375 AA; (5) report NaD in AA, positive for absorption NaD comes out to 5.22 AA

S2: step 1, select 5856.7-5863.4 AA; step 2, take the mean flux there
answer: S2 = 9.51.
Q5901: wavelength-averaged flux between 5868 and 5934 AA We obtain 8.82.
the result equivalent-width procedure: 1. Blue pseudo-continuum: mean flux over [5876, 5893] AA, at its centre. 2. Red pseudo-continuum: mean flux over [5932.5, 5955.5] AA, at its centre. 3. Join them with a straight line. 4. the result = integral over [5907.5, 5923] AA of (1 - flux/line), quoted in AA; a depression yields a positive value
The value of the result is -1.7 AA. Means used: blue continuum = 8.01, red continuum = 9.22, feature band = 9.61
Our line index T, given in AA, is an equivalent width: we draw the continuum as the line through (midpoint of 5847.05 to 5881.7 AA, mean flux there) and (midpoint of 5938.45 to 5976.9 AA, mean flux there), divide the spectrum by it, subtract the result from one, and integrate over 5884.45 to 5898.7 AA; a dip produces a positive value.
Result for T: 3.1 AA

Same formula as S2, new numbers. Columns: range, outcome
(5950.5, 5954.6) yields 9.31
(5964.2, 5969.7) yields 9.85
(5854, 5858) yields 9.72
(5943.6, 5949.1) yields 8.88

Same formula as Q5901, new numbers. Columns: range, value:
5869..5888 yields 8.73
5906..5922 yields 9.53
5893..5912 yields 8.24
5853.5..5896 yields 8.79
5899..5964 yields 9.33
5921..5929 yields 9.82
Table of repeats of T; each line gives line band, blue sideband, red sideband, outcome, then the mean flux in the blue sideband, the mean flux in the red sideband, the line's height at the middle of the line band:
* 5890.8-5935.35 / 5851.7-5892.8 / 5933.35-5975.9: 1.4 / 8.95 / 9.52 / 9.23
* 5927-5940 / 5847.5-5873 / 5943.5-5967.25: -0.1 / 9.72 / 9.45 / 9.51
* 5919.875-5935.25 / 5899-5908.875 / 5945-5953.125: -1.9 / 8.31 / 9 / 8.67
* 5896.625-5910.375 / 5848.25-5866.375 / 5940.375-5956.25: 1.6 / 9.74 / 9.14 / 9.44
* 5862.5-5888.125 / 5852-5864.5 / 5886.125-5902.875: -1.0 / 9.64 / 7.48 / 8.63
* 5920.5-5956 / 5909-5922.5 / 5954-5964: 1.0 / 9.65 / 9.75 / 9.7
